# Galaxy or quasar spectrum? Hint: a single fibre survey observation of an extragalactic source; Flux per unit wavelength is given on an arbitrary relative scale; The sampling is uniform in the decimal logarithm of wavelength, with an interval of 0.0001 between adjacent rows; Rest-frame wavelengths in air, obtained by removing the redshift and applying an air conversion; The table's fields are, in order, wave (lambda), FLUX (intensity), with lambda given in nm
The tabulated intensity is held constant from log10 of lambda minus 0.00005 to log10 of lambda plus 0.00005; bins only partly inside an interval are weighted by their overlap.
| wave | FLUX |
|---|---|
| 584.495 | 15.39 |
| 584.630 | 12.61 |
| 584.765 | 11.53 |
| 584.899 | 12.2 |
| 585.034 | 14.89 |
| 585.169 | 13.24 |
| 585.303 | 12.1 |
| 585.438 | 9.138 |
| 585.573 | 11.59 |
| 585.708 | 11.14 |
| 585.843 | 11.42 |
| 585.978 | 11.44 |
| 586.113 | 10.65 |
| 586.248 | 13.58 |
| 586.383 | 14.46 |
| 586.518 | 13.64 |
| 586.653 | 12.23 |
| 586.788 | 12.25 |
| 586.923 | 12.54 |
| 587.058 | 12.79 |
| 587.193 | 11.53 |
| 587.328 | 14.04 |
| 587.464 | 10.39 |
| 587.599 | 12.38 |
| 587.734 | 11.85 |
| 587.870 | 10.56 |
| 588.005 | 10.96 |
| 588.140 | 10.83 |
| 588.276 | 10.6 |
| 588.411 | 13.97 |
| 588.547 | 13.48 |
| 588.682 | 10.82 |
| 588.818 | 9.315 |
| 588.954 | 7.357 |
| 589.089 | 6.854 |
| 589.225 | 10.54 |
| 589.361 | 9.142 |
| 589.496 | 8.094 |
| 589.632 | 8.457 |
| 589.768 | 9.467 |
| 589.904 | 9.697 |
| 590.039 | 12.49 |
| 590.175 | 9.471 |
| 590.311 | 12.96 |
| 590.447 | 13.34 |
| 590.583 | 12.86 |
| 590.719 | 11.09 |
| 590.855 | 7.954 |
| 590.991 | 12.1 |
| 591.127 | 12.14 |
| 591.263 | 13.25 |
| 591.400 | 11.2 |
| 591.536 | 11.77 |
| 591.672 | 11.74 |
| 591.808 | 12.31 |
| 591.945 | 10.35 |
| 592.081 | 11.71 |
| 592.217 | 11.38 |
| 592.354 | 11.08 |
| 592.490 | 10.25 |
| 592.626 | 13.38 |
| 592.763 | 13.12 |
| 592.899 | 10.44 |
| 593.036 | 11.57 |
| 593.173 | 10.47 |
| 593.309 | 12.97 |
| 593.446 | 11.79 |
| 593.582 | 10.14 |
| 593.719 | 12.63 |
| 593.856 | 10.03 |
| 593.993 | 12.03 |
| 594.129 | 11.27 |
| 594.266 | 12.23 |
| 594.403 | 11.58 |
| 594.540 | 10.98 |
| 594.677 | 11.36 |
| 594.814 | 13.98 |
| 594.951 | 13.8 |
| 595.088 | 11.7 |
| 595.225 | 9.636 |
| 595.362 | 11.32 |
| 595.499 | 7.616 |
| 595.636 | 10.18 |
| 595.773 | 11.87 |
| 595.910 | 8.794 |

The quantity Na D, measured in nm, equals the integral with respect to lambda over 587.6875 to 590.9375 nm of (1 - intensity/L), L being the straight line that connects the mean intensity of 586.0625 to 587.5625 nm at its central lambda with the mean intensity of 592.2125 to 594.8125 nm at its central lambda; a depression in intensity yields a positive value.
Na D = 0.452 nm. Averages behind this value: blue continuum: 12.6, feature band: 10.5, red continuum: 11.6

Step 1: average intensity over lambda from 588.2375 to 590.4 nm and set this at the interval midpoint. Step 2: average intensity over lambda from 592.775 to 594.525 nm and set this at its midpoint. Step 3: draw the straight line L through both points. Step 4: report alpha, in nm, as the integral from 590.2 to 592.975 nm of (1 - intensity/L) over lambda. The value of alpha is -0.21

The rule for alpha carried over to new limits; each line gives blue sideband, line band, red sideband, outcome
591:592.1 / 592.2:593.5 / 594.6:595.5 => 0.01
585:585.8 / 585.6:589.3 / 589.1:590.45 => -0.16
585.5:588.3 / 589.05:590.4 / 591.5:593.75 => 0.22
